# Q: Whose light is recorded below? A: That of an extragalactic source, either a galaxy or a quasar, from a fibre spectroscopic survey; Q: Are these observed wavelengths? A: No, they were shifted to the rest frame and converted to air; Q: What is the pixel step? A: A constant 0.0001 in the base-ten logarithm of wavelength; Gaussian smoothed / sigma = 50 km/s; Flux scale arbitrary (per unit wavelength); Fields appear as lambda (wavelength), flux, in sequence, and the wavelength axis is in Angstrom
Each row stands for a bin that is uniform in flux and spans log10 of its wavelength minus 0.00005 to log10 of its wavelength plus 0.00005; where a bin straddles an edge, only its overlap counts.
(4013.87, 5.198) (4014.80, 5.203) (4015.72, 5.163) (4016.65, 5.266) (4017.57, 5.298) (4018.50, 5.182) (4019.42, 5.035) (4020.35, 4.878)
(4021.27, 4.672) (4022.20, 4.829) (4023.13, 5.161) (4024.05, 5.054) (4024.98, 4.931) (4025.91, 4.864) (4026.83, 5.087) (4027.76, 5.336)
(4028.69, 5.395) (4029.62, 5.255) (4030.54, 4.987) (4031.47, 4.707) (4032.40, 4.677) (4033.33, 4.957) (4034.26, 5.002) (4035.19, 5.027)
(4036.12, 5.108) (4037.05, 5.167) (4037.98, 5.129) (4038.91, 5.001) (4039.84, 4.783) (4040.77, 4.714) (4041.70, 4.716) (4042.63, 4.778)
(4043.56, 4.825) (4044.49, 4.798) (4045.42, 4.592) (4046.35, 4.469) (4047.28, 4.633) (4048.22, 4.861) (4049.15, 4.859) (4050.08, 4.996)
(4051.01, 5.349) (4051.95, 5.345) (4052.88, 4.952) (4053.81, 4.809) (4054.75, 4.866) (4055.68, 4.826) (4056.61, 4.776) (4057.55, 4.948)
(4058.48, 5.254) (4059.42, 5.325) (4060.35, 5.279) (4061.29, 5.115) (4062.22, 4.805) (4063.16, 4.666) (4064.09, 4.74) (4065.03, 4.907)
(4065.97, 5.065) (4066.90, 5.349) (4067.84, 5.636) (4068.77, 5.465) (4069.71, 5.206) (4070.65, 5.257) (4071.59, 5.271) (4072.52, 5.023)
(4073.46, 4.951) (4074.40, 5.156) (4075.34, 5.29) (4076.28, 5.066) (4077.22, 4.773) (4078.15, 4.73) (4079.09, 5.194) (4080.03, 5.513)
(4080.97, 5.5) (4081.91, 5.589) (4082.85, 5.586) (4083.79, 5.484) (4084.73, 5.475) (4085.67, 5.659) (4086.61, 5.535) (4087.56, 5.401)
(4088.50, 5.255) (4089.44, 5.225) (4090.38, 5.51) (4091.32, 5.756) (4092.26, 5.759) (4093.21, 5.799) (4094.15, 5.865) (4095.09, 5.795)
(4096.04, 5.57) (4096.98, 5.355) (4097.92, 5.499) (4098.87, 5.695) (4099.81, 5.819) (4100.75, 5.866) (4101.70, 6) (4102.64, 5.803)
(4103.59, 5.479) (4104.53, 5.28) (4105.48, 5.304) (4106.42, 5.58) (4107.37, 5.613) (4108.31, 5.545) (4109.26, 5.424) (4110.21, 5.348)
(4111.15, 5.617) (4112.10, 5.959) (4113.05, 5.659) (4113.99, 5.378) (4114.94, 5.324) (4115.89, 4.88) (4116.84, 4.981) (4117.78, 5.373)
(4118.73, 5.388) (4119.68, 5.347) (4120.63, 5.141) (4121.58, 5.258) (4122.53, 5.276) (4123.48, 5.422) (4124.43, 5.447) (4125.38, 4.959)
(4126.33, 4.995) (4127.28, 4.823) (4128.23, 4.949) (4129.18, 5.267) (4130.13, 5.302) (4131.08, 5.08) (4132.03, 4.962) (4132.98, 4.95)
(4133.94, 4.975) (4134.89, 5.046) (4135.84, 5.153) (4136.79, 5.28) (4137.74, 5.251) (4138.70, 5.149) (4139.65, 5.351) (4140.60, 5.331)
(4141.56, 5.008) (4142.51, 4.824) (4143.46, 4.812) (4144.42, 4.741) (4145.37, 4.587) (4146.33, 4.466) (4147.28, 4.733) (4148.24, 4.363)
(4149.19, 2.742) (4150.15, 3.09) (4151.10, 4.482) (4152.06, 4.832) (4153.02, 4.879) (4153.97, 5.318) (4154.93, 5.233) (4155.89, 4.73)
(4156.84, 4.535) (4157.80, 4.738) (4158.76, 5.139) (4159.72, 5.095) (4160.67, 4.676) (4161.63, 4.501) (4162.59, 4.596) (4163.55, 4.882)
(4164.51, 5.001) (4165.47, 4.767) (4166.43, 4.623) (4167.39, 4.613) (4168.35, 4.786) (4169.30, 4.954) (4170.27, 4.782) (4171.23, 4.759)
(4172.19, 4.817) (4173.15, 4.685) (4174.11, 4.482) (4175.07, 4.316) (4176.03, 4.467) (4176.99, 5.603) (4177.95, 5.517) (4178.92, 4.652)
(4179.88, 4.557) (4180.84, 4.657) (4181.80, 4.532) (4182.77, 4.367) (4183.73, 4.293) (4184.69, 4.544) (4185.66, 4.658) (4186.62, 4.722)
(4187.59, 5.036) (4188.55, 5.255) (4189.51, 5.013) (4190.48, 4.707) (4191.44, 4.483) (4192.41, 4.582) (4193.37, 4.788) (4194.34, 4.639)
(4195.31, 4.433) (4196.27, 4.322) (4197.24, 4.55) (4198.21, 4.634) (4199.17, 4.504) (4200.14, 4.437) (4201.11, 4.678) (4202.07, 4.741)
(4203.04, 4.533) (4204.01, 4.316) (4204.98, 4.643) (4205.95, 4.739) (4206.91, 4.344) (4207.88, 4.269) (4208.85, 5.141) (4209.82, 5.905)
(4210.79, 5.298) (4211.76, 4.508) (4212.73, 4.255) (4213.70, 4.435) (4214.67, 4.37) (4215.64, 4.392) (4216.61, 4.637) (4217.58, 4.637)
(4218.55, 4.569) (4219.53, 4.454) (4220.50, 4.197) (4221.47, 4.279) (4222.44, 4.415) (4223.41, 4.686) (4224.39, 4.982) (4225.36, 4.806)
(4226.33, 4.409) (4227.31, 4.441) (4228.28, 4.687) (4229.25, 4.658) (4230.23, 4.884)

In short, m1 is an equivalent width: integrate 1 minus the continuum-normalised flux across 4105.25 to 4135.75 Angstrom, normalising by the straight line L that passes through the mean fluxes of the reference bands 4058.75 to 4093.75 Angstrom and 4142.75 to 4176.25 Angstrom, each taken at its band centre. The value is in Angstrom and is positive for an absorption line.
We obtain -2.0 Angstrom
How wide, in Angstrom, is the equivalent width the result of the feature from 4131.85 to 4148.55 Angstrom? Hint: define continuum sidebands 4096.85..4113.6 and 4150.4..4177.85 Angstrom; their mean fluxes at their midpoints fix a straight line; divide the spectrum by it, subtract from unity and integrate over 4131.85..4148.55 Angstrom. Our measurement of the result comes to 0.6 Angstrom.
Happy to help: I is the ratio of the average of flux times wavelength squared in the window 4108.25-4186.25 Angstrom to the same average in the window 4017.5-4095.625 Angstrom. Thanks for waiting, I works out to 1.00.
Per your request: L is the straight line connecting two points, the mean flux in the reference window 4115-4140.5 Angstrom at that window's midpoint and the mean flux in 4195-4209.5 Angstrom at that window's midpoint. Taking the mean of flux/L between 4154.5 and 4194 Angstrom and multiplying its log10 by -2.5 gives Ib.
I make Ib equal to 0.01 mag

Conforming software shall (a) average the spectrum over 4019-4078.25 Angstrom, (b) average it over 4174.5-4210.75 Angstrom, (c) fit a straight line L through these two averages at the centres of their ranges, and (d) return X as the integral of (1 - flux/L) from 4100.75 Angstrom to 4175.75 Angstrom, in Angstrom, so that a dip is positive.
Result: -3.0 Angstrom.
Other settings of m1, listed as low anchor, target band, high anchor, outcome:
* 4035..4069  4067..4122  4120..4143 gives -4.1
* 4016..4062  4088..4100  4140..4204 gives -1.9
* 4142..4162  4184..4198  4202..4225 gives -0.2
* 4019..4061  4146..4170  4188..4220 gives 0.5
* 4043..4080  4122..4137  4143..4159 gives -1.5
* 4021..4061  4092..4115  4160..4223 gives -3.7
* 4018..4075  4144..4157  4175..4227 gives 0.8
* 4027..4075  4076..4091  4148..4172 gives -1.4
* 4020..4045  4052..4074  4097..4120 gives 0.5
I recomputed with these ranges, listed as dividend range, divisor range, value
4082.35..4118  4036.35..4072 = 1.14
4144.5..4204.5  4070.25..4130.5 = 0.89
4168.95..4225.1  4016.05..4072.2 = 1.00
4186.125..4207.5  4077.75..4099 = 0.89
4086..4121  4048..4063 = 1.13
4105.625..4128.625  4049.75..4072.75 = 1.07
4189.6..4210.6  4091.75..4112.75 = 0.87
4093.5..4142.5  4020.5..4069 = 1.11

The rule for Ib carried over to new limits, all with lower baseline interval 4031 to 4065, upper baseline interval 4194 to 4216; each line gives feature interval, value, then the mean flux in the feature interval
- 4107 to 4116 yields -0.149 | 5.5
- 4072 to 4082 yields -0.064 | 5.15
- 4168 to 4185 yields -0.010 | 4.71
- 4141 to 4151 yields 0.090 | 4.35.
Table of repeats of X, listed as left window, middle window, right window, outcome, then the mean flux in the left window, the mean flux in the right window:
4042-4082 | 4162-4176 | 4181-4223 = 0.01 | 5.04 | 4.61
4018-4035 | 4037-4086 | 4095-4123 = 1.33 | 5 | 5.48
